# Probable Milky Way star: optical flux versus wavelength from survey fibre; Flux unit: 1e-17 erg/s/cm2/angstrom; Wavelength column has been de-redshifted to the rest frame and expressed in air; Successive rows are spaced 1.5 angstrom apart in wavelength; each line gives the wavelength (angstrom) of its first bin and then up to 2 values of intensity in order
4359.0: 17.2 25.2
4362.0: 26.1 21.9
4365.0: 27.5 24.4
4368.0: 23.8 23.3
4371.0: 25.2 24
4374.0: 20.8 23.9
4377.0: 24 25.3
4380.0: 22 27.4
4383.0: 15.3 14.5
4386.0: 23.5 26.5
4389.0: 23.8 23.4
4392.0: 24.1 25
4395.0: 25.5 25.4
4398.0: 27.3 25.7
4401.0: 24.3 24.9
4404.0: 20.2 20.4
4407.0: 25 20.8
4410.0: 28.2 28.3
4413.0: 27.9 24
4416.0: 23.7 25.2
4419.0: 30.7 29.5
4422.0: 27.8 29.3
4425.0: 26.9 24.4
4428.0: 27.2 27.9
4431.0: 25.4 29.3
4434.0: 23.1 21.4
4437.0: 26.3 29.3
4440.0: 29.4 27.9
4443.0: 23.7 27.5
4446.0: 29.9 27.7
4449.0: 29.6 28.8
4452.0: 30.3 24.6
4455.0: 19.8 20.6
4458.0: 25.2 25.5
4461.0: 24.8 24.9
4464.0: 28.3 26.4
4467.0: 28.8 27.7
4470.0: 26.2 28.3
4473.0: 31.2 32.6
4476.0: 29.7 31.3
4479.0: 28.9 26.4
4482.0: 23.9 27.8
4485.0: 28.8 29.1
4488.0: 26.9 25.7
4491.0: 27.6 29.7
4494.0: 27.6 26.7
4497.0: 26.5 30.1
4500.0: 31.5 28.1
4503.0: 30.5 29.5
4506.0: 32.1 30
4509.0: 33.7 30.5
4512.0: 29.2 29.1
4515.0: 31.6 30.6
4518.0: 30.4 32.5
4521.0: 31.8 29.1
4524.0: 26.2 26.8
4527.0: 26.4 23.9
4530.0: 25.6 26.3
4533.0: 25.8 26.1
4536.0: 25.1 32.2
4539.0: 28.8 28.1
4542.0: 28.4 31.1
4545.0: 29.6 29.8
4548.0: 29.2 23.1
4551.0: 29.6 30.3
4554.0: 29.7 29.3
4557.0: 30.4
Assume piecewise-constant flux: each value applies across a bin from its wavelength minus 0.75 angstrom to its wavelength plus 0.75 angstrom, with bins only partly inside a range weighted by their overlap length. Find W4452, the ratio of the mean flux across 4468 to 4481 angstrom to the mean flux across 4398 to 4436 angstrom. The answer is 1.14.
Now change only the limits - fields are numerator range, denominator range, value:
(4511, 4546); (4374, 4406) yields 1.22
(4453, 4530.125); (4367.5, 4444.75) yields 1.13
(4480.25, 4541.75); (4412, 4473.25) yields 1.07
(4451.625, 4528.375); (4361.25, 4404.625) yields 1.19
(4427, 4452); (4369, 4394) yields 1.18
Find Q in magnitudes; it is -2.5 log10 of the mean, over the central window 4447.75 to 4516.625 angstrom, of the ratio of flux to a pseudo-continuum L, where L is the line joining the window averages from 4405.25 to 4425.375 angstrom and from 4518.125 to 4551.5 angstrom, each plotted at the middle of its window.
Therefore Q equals -0.03 mag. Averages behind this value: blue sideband 26.4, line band 28.2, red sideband 28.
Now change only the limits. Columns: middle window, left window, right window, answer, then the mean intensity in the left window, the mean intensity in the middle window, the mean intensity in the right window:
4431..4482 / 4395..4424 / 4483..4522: 0.02 mag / 25.7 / 27.1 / 29.5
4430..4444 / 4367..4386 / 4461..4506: -0.02 mag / 22.5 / 26.3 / 28.3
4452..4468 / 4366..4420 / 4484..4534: 0.07 mag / 24.1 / 25.2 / 28.8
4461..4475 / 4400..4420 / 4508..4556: -0.05 mag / 25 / 28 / 28.8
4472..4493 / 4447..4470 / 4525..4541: -0.08 mag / 26.2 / 28.5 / 26.8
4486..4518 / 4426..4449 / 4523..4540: -0.10 mag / 26.8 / 29.4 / 26.7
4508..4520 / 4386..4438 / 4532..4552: -0.12 mag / 25.5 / 30.9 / 28.2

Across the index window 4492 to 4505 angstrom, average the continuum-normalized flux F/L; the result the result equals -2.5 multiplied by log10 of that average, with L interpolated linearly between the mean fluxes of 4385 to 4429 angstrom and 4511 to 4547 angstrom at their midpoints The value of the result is -0.04 mag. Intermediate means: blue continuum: 25.4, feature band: 28.9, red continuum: 28.5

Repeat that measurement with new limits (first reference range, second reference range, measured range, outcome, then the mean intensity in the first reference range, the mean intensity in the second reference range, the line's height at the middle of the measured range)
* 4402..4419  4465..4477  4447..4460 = 0.08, 24.7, 29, 27.7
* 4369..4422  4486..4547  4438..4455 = -0.06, 24.3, 28.8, 26.2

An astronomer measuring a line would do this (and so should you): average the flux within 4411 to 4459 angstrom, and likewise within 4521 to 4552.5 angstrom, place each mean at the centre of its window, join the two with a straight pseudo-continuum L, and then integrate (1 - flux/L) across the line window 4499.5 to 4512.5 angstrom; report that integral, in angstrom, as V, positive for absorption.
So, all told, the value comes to -1.5 angstrom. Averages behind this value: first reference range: 26.6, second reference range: 27.7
